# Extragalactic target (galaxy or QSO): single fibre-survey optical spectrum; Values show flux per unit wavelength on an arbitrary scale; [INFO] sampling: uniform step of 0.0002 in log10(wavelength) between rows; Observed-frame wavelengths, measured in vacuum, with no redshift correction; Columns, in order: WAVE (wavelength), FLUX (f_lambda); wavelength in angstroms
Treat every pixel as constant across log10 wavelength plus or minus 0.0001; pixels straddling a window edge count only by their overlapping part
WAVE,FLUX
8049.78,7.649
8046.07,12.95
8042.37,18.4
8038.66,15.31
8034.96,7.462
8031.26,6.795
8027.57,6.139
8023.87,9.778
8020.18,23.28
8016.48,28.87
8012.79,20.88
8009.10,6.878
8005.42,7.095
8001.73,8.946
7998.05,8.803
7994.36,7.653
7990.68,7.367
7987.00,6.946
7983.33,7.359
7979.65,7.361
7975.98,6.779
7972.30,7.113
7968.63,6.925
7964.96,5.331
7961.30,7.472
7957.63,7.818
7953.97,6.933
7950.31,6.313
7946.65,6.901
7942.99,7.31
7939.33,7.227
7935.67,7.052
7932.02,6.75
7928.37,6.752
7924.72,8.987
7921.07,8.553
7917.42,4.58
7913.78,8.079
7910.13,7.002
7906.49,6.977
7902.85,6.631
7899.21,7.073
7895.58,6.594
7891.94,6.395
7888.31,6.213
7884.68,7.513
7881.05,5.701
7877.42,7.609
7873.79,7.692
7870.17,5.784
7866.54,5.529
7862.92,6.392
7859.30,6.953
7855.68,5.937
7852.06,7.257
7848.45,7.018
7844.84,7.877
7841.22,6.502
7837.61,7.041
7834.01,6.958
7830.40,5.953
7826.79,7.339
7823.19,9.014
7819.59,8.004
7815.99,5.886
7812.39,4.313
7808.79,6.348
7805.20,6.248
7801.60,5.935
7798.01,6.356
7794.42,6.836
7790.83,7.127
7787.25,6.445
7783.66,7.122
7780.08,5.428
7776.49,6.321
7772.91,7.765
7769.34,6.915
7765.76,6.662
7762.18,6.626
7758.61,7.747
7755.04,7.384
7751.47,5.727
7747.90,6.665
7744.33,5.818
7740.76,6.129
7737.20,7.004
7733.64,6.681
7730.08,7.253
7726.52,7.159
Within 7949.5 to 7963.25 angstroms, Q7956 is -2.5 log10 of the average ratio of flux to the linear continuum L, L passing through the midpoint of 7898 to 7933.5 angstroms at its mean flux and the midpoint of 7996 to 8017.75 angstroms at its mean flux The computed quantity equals 0.34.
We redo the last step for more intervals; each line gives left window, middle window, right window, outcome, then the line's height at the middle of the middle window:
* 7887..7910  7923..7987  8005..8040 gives 0.34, 9.78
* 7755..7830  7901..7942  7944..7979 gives -0.05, 6.84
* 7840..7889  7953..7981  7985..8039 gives 0.39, 9.95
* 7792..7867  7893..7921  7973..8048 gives 0.25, 8.61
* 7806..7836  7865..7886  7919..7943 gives 0.08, 7.11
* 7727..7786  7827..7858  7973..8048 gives 0.20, 8.23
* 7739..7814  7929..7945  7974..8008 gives 0.04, 7.3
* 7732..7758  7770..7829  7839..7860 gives 0.01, 6.74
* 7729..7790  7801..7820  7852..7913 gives 0.12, 6.68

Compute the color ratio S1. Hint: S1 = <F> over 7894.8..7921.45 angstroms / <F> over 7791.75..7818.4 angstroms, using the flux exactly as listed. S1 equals 1.1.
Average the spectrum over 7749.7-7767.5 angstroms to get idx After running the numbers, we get 6.83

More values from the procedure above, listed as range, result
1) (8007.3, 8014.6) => 13.9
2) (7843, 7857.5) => 7.02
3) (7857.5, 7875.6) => 6.47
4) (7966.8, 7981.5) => 7.04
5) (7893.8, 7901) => 6.84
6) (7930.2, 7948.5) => 7.05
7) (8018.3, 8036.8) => 10.7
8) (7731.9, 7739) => 6.85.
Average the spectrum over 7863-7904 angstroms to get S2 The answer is 6.6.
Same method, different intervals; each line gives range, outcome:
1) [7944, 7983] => 6.92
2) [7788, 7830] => 6.64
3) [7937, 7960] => 7.09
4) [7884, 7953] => 6.99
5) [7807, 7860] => 6.82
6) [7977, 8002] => 7.67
